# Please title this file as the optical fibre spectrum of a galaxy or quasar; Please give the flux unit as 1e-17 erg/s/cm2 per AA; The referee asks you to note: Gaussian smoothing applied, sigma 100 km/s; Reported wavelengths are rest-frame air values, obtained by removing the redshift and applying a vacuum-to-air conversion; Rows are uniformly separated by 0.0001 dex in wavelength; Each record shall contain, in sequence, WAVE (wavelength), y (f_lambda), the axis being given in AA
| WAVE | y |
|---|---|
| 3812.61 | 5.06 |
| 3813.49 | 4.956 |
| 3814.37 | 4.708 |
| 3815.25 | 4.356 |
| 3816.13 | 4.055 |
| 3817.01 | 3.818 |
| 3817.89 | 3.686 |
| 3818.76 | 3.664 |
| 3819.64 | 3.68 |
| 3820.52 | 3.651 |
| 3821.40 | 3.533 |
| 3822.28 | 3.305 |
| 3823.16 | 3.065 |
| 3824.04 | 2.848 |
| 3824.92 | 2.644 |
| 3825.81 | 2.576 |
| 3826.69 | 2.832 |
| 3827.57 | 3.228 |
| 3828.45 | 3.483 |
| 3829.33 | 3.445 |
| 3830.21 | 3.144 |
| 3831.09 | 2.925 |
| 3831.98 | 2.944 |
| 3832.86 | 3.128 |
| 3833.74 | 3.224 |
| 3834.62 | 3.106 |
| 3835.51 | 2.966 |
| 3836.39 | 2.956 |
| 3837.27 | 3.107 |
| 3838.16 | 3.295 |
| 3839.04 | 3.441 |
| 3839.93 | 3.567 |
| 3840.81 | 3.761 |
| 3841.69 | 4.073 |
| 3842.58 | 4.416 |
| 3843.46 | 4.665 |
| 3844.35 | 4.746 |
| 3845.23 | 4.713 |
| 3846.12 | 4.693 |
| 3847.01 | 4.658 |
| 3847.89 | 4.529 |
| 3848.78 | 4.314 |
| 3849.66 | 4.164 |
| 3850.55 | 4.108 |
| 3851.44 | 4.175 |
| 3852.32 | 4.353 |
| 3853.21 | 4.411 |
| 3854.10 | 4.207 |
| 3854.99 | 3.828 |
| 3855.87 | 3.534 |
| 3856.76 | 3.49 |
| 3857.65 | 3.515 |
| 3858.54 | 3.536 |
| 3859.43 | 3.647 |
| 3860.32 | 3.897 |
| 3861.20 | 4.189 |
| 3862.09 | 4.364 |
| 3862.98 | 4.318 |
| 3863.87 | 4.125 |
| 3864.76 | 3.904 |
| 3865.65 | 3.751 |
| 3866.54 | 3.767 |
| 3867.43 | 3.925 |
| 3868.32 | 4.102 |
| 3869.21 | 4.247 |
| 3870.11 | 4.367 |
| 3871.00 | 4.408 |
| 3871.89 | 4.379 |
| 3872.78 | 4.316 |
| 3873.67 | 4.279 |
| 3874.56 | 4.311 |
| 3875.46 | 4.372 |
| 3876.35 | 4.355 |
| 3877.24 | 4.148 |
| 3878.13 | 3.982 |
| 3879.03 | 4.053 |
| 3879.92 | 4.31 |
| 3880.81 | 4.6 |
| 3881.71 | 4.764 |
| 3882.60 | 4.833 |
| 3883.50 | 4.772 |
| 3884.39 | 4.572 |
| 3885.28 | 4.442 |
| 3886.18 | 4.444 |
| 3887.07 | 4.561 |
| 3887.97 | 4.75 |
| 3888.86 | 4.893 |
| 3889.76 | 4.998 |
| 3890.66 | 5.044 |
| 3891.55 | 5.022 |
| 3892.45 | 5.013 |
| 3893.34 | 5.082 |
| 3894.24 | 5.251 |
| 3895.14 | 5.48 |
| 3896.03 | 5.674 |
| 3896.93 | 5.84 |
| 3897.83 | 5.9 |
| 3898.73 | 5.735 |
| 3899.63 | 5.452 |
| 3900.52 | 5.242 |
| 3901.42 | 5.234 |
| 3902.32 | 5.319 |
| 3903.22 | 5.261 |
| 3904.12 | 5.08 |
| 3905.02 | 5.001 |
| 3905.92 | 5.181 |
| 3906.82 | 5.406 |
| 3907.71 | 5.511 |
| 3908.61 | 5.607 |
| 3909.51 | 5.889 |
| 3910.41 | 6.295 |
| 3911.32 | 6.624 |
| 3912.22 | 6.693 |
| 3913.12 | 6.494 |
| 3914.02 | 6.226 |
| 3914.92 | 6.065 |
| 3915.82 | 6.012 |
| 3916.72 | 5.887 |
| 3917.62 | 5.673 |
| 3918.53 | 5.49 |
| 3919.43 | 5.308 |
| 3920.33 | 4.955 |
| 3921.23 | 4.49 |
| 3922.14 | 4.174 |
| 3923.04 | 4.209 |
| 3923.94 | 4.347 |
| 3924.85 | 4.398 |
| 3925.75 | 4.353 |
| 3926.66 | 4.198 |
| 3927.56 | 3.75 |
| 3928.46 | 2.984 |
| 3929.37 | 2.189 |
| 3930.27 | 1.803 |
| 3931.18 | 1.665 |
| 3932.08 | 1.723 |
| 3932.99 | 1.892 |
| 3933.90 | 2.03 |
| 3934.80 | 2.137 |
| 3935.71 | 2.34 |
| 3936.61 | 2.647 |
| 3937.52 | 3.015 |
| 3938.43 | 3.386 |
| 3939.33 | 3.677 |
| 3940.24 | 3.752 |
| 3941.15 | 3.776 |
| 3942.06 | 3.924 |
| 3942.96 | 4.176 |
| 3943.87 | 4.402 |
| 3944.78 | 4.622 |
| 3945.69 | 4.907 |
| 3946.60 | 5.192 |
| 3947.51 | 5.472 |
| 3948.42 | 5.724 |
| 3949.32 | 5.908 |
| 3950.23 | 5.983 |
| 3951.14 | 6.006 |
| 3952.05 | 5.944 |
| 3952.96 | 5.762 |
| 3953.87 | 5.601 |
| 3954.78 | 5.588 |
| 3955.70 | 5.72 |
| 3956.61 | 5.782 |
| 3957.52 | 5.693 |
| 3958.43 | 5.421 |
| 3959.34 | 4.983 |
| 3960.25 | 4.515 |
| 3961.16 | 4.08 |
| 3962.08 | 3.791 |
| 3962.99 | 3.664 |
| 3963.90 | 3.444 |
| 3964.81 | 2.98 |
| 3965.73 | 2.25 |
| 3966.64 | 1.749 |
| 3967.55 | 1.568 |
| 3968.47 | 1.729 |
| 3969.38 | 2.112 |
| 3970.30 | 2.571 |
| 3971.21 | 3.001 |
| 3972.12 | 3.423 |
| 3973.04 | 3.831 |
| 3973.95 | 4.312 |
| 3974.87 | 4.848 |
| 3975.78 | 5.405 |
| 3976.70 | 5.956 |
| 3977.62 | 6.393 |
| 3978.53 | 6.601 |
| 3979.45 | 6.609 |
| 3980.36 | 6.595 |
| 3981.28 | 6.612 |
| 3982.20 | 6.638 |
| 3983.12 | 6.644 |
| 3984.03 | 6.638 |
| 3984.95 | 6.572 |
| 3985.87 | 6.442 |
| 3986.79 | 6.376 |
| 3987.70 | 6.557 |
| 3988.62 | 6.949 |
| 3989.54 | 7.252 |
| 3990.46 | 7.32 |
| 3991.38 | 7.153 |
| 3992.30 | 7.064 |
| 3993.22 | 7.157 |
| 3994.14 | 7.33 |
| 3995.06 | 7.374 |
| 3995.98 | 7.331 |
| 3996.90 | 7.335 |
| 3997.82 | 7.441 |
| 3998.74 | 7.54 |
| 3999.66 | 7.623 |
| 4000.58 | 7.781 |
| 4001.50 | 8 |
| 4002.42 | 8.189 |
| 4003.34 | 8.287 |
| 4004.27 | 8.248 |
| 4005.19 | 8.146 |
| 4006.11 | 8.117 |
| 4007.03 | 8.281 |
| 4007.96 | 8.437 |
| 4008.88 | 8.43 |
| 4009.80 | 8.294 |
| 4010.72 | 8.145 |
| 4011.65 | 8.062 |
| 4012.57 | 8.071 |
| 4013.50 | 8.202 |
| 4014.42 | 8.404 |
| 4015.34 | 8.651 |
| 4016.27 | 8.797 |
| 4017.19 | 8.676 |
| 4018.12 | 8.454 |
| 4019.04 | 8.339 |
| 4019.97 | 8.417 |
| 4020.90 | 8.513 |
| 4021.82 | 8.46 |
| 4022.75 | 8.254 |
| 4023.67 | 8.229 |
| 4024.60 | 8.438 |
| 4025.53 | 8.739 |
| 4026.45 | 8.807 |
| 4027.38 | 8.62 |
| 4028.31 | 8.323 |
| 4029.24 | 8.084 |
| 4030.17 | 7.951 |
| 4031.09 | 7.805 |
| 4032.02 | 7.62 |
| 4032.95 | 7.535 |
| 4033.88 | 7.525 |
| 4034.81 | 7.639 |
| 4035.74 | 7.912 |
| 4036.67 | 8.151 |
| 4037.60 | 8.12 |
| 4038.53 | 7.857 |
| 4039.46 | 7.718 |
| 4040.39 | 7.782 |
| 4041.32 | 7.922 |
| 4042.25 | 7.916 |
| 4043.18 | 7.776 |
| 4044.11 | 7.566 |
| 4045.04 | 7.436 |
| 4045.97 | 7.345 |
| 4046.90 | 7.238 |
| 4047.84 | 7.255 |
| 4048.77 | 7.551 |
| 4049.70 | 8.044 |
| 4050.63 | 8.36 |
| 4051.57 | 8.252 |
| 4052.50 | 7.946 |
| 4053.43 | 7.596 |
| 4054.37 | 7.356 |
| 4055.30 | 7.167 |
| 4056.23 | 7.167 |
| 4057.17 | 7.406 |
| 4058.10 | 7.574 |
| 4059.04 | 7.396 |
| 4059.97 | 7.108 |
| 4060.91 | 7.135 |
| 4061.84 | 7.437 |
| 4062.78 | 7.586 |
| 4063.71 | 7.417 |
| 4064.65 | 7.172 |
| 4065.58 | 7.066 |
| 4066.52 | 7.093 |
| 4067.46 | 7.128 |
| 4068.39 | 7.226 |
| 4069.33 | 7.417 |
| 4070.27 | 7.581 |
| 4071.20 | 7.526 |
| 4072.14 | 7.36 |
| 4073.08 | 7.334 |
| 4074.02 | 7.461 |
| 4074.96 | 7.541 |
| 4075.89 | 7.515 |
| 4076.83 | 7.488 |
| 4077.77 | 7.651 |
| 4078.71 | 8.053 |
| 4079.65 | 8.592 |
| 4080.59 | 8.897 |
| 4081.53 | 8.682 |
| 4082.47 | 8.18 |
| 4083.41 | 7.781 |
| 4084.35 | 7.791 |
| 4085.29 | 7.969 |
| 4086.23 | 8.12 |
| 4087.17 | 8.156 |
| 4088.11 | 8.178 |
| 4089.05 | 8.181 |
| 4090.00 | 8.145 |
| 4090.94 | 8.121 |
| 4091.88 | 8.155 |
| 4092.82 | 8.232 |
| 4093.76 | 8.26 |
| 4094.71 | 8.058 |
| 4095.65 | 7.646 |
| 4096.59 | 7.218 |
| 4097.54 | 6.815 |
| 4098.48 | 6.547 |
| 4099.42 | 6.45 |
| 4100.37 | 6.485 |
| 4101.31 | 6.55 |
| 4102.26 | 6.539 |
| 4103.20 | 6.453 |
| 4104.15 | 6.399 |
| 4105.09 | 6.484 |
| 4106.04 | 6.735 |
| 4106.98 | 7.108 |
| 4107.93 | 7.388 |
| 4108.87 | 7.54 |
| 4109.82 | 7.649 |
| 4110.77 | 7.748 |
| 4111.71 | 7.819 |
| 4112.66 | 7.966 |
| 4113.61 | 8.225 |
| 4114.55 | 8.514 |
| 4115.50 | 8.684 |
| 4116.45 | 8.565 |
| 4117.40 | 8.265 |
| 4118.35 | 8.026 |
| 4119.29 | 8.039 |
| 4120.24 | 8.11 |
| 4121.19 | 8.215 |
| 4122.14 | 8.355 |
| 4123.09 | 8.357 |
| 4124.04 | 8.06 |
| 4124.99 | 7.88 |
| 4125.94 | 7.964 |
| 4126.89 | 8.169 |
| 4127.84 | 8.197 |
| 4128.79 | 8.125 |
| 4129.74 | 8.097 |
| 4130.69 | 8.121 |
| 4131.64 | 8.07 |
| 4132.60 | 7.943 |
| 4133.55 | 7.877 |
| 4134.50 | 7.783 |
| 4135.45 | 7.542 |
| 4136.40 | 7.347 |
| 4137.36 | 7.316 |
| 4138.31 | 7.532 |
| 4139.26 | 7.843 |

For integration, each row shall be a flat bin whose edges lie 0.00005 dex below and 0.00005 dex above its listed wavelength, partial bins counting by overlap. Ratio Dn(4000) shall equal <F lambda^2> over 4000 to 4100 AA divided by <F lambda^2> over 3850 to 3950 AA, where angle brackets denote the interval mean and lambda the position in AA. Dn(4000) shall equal 1.89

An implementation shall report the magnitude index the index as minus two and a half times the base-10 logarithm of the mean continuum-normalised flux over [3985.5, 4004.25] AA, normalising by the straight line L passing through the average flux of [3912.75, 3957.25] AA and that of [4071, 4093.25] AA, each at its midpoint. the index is -0.25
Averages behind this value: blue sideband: 4.41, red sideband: 7.97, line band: 7.35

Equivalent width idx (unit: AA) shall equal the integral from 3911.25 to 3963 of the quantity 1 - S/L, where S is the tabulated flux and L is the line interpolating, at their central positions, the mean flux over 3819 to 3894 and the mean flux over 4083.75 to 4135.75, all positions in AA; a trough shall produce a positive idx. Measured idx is 6.9 AA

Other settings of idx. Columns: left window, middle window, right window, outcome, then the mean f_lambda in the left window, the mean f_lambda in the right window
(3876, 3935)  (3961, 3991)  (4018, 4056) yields 7.50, 4.75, 7.94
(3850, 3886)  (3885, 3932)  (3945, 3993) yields -4.38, 4.17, 5.19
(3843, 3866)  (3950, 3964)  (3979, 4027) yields 3.10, 4.15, 7.74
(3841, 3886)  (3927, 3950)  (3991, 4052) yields 9.66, 4.23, 7.98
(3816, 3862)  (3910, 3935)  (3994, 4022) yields 6.12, 3.68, 8.12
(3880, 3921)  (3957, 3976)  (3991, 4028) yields 9.31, 5.36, 8.1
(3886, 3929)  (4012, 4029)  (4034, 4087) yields -3.48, 5.22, 7.66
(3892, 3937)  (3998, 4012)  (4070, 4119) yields -4.28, 4.7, 7.67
